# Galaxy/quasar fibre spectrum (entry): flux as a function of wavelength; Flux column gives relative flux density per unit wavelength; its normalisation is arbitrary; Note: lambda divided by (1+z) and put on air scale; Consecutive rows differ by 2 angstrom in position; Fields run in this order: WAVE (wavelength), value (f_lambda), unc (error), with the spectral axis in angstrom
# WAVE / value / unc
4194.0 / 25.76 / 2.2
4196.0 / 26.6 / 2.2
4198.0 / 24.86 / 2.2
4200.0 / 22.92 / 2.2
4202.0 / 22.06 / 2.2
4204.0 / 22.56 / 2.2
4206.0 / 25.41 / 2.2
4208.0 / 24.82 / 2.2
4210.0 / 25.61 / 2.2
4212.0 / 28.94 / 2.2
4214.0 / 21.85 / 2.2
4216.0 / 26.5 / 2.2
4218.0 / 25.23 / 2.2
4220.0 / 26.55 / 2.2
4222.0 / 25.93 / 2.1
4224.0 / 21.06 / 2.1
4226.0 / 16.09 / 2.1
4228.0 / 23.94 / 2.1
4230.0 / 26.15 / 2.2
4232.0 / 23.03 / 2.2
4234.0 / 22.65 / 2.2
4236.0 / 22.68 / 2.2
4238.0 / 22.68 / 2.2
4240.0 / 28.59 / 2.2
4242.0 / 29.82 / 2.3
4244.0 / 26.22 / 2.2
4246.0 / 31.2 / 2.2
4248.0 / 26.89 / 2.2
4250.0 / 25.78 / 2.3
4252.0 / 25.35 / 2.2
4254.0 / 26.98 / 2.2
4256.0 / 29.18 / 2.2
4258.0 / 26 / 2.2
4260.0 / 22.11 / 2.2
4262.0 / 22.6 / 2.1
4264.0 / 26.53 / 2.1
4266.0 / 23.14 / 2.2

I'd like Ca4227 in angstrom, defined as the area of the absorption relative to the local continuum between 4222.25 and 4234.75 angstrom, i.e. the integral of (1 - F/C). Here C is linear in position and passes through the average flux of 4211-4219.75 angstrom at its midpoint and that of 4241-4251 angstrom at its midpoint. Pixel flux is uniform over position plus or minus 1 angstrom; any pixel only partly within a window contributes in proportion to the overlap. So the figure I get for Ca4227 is 2.02 angstrom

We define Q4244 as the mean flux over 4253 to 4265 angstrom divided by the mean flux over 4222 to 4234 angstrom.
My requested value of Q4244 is 1.1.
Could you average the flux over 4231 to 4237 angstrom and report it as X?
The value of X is 22.8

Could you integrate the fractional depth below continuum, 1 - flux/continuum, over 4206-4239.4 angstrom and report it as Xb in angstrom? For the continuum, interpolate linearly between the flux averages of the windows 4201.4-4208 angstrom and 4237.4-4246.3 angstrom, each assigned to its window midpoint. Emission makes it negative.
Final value 1.9 angstrom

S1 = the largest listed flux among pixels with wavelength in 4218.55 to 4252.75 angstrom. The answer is 31.2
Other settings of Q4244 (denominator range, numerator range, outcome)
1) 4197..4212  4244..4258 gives 1.12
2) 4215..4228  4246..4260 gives 1.13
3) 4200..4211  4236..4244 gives 1.10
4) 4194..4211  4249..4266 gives 1.04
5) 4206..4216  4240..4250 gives 1.11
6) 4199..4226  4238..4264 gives 1.10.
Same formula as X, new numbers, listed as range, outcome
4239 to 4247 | 29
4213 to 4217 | 24.2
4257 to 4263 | 23.6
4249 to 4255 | 26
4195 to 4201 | 24.8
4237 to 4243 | 27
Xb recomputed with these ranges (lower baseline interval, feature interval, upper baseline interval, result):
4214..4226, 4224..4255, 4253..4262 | -0.2 angstrom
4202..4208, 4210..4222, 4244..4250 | -0.4 angstrom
